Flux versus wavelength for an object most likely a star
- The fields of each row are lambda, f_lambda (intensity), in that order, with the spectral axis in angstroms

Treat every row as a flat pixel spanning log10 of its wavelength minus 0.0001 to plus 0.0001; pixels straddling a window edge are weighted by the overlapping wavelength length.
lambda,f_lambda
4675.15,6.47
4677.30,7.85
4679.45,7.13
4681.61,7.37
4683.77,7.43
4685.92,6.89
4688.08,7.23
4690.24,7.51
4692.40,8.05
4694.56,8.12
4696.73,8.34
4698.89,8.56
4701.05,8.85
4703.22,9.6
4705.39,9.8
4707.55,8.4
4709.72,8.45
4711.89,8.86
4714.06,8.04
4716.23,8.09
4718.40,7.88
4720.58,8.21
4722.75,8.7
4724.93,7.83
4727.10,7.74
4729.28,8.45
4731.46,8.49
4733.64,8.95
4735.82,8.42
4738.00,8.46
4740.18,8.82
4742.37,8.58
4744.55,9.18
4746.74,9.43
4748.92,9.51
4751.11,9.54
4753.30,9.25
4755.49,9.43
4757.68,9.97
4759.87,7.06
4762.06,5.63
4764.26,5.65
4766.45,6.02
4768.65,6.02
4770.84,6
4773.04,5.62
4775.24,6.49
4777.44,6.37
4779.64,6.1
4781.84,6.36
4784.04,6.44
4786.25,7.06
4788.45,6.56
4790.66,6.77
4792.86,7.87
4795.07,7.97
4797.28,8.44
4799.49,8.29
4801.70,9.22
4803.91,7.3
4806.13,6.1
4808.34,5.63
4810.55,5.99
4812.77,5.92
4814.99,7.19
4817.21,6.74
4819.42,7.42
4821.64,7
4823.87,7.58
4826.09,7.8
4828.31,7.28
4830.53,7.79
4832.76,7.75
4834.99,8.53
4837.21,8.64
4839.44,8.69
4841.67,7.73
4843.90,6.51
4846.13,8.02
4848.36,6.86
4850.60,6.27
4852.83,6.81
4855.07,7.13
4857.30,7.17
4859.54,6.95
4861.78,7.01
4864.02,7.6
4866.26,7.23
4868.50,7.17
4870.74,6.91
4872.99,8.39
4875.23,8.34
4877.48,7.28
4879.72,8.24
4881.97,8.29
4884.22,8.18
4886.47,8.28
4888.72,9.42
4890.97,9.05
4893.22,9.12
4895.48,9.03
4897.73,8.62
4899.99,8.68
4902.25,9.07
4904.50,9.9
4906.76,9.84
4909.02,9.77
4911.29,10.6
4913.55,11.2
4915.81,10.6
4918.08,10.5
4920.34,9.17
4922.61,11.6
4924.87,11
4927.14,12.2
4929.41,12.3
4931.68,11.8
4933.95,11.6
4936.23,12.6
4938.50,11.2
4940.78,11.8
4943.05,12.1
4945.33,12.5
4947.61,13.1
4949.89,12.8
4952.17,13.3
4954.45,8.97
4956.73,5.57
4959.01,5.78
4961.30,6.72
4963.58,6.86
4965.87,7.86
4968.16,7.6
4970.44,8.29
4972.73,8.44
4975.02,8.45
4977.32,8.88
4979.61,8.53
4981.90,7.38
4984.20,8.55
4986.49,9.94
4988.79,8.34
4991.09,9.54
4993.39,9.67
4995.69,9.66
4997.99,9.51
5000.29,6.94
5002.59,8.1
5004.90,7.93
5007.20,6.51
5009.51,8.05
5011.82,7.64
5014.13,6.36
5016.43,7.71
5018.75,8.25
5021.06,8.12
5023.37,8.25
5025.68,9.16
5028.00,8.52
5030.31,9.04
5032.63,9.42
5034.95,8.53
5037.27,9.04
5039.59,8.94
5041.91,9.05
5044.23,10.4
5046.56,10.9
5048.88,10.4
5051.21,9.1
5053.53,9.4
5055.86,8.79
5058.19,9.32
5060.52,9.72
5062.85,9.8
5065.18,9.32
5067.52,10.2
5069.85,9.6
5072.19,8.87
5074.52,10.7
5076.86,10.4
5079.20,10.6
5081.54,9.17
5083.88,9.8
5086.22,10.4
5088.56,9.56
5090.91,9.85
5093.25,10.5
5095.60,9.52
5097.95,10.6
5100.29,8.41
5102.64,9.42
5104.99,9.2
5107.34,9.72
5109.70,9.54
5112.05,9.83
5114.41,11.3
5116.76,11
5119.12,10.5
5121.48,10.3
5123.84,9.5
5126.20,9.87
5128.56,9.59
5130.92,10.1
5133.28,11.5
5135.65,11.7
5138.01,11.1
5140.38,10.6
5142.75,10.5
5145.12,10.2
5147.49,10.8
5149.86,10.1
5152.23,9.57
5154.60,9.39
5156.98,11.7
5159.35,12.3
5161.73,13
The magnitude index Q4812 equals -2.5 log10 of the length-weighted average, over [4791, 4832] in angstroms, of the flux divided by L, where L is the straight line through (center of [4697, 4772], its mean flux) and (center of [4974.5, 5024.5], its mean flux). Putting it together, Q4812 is 0.14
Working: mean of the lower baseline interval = 8.29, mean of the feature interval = 7.3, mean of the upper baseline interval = 8.28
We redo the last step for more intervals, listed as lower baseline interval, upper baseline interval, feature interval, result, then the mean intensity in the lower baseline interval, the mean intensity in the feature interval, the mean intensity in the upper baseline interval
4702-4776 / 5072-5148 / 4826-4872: 0.18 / 8.14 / 7.41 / 10.2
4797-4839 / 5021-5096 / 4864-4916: -0.09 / 7.4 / 8.78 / 9.55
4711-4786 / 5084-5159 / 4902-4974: -0.14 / 7.8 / 10.2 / 10.2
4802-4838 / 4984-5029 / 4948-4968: -0.08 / 7.2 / 8.61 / 8.33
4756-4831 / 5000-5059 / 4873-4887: -0.08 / 6.94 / 8.12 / 8.63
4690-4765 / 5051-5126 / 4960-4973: 0.23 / 8.48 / 7.55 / 9.82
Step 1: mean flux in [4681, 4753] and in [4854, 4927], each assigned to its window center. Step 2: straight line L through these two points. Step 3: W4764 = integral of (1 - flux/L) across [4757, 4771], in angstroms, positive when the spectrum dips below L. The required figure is 3.25 angstroms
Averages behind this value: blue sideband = 8.44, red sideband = 8.85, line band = 6.56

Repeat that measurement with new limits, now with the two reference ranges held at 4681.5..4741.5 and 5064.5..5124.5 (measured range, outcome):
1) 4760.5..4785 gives 7.07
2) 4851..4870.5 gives 4.00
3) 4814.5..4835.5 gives 3.07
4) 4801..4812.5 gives 2.64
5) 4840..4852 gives 2.32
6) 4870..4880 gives 1.28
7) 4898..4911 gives -0.51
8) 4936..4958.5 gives -4.59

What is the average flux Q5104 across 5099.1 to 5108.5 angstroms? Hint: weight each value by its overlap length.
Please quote 9.2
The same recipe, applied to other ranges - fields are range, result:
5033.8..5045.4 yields 9.19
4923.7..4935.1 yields 11.8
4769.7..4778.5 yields 6.12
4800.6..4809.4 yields 7.07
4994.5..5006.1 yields 8.43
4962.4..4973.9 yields 7.81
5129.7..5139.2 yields 11.1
